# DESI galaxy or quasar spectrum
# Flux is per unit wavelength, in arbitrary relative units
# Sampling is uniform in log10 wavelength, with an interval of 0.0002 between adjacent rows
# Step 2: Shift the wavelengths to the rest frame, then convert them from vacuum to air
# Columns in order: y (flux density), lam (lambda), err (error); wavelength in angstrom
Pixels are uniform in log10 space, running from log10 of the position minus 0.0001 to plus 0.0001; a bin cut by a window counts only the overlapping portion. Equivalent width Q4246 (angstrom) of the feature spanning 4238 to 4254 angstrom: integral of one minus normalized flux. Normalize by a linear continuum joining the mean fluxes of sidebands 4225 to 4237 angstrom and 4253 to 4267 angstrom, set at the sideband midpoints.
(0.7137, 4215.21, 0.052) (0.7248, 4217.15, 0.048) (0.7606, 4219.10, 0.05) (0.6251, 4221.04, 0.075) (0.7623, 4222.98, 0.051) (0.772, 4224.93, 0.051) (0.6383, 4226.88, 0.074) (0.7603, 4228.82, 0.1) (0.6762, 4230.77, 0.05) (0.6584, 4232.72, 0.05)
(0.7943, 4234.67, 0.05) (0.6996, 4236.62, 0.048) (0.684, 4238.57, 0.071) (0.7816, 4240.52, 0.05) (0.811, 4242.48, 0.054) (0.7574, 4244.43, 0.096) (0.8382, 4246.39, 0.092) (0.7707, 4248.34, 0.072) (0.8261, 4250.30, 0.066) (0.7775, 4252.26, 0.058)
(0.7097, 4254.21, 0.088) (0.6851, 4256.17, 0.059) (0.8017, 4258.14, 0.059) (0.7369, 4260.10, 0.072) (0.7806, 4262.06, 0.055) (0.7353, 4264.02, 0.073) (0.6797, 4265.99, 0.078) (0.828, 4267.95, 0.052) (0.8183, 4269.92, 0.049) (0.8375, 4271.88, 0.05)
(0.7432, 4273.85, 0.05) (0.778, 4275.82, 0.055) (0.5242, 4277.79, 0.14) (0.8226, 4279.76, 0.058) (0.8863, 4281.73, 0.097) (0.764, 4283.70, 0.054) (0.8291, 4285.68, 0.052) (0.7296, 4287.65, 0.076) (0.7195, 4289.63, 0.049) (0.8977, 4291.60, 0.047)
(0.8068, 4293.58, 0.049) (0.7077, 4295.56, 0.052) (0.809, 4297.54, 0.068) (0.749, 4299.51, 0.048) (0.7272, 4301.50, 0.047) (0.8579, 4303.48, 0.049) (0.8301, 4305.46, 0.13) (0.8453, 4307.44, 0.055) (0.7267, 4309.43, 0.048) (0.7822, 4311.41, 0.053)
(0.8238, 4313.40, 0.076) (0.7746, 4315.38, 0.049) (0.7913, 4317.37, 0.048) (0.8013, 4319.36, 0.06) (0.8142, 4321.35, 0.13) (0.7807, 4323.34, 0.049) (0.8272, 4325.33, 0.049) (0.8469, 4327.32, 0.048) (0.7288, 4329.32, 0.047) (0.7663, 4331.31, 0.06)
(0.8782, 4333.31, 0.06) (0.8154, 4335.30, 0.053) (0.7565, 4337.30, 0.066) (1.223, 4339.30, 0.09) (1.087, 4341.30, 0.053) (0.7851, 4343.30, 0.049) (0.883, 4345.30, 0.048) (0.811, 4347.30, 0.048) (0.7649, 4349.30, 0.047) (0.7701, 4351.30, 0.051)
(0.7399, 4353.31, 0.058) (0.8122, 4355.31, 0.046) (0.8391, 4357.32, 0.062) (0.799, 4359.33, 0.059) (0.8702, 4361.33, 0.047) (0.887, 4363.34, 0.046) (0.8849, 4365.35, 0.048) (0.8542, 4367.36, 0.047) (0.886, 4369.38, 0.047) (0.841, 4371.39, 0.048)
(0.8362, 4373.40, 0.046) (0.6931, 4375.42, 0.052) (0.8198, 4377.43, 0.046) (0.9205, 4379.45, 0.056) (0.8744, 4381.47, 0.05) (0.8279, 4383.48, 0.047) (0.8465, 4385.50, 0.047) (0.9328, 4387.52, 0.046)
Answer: -1.3 angstrom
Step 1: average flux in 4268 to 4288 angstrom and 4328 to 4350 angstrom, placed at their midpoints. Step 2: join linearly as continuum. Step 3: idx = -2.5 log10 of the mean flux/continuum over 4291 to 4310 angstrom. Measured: 0.019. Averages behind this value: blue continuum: 0.777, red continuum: 0.865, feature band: 0.795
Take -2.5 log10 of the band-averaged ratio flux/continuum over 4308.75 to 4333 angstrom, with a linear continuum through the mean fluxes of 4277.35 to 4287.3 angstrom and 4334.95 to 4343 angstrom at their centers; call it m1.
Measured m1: 0.14 mag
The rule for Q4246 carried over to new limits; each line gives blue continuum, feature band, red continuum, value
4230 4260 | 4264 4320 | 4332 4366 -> 1.31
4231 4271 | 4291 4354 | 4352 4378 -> -1.38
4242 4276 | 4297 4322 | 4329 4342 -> 1.78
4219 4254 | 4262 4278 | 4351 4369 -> 0.24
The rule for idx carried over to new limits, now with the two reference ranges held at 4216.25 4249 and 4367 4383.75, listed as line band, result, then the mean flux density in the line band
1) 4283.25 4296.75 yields -0.003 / 0.78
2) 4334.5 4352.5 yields -0.078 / 0.876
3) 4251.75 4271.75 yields -0.002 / 0.759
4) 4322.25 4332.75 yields 0.015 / 0.794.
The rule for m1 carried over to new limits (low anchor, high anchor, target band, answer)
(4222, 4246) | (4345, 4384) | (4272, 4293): 0.00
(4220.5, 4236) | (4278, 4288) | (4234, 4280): -0.01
